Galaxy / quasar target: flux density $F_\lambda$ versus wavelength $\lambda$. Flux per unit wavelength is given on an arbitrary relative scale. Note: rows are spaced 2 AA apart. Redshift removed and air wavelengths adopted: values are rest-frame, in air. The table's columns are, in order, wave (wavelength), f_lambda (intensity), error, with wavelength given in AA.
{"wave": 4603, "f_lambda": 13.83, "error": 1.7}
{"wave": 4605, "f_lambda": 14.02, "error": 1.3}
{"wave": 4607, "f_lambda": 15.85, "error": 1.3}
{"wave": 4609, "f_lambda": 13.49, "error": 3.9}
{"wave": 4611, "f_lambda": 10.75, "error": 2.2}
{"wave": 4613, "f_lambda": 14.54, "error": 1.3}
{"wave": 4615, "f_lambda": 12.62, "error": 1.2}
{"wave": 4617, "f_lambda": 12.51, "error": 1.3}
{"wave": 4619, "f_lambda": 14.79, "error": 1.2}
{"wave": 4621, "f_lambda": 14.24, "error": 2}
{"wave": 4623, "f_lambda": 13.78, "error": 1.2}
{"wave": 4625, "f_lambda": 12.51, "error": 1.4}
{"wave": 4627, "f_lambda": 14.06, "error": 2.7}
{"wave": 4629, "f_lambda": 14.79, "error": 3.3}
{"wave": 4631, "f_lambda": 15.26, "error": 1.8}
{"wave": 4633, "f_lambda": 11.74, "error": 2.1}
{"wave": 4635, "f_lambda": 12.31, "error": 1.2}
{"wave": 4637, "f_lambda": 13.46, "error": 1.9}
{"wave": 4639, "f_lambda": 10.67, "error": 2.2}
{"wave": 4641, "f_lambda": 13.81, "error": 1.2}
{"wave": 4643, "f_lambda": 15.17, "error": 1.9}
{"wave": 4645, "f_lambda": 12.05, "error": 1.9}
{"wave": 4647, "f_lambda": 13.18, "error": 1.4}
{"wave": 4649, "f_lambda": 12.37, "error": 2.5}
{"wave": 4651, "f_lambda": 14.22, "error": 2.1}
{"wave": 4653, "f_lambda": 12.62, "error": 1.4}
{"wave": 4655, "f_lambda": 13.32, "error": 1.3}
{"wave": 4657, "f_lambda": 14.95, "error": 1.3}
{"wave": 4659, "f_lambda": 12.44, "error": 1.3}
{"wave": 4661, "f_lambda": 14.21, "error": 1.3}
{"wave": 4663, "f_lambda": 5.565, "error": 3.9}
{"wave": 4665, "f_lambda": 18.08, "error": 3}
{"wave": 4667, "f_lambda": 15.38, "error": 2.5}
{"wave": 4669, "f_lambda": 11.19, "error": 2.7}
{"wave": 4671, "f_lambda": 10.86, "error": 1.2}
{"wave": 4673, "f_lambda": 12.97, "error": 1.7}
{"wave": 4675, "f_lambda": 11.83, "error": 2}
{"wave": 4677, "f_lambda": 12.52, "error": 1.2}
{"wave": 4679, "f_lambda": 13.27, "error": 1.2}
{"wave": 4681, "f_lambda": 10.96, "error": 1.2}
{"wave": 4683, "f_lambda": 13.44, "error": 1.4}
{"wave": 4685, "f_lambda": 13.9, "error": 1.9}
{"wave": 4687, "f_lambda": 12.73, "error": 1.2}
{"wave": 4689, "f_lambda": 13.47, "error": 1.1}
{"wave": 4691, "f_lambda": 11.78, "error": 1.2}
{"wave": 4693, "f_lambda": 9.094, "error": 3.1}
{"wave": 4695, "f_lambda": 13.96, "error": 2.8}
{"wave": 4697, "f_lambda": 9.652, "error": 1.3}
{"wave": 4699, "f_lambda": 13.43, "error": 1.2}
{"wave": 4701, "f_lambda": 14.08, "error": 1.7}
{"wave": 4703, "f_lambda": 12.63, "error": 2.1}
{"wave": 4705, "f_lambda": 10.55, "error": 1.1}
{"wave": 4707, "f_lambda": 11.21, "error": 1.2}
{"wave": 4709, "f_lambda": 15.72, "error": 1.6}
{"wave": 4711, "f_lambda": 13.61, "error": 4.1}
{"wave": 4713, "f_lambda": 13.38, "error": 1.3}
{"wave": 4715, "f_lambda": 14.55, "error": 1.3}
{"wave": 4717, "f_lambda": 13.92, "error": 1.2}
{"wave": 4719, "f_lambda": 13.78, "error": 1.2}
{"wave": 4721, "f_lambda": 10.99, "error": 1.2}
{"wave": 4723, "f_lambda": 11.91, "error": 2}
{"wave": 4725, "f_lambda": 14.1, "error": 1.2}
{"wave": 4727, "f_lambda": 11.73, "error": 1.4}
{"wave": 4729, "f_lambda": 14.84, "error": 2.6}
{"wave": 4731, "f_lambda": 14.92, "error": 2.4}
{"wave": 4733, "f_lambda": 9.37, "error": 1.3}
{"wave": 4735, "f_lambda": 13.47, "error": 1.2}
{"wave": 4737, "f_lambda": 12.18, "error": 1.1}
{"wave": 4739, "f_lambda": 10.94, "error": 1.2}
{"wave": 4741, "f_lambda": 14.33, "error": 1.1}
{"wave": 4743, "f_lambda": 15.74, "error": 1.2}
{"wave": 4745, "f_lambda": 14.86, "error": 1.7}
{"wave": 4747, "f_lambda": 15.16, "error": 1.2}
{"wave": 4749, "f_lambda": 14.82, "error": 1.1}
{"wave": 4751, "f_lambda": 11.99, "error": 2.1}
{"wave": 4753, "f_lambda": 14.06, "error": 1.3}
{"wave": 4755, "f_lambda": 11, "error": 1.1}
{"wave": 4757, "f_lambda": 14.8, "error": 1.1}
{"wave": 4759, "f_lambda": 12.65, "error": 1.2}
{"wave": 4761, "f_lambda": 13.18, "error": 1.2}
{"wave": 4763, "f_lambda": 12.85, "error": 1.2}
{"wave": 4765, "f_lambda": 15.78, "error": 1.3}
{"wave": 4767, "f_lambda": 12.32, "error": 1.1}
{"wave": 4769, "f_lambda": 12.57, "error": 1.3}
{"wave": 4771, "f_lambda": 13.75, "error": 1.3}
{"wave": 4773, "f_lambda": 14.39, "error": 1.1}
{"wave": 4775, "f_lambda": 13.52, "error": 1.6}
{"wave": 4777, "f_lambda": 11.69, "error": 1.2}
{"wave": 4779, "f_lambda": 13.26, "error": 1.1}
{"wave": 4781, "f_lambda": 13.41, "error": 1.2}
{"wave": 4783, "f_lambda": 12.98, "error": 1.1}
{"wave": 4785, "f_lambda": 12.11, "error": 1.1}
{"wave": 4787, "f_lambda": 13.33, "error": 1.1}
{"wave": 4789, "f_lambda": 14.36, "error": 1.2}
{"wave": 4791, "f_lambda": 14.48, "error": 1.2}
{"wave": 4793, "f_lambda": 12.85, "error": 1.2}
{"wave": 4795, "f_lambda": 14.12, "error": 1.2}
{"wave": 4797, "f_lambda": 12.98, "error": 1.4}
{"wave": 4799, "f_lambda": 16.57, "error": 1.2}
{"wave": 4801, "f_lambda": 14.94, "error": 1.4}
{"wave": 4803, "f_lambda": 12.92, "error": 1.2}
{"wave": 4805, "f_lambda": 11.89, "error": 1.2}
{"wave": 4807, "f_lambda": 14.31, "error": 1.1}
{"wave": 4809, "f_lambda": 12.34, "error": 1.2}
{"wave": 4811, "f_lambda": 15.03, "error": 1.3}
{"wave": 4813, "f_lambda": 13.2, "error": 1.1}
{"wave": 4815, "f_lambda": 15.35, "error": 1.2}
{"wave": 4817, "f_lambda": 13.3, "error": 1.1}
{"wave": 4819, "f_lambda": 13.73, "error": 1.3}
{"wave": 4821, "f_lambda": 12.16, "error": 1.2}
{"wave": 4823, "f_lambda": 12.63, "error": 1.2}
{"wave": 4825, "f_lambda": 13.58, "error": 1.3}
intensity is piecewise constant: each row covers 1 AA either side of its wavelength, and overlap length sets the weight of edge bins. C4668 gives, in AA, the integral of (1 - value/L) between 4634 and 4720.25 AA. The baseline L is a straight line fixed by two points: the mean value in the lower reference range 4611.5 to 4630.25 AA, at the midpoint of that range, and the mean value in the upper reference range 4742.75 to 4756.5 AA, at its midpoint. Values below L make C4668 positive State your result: 5.88 AA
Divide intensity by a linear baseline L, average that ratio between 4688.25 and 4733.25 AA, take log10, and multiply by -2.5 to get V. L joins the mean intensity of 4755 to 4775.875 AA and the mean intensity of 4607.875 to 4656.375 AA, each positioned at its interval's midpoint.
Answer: 0.05 mag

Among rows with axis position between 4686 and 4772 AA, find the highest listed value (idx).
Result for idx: 15.78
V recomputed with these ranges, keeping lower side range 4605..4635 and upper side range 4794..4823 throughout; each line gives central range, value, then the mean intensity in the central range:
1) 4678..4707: 0.11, 12.3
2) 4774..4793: 0.04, 13.2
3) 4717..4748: 0.04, 13.2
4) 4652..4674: 0.06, 12.9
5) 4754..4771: 0.04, 13.2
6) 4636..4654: 0.05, 13.1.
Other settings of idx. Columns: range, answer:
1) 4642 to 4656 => 15.17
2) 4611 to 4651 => 15.26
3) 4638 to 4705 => 18.08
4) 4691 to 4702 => 14.08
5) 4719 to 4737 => 14.92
